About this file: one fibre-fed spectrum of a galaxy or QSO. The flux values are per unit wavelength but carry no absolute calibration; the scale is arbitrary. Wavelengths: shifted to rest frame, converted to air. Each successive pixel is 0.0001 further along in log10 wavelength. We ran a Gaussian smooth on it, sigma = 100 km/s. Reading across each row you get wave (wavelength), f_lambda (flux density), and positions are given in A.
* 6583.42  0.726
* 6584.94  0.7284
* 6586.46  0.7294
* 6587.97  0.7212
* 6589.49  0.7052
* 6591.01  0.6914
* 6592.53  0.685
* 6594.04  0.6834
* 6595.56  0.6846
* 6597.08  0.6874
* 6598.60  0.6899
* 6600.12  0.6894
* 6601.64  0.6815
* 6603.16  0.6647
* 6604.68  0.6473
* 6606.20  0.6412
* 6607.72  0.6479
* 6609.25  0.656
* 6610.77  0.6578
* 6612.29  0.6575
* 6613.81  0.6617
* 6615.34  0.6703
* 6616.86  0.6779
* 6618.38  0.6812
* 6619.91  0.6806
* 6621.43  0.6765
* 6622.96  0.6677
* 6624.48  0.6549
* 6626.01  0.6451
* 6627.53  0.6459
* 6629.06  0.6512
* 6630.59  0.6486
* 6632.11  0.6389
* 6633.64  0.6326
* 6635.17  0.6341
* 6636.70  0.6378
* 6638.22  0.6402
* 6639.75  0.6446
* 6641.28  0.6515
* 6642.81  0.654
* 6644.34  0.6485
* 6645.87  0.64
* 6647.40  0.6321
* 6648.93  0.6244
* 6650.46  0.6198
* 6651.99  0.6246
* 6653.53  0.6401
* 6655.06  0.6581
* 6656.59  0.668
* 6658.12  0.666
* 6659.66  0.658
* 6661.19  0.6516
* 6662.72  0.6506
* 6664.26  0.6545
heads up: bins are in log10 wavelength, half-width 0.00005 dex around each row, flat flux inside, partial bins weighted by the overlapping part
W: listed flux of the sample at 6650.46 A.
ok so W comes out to 0.6198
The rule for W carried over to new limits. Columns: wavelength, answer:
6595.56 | 0.6846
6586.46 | 0.7294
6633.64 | 0.6326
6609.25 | 0.656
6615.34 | 0.6703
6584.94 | 0.7284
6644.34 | 0.6485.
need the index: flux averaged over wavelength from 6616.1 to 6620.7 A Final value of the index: 0.68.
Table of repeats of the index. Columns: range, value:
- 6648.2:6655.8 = 0.633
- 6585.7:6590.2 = 0.719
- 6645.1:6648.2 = 0.636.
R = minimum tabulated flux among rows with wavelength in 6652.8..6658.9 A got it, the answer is 0.6401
